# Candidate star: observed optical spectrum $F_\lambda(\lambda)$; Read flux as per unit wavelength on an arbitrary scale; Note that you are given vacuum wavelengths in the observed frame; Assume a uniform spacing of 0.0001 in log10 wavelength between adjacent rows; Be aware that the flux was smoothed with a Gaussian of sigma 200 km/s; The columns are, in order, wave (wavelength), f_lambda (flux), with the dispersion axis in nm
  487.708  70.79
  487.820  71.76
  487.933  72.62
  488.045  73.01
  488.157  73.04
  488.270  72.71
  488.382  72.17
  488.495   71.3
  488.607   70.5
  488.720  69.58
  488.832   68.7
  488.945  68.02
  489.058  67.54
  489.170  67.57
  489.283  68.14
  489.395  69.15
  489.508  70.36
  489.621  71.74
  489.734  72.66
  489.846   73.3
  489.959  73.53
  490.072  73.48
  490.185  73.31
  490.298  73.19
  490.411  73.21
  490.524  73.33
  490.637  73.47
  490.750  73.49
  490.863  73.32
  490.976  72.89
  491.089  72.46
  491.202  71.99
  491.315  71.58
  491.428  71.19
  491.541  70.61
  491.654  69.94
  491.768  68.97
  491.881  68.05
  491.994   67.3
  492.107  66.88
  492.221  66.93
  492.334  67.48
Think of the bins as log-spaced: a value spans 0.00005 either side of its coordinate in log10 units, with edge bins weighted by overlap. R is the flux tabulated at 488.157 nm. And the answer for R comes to 73.04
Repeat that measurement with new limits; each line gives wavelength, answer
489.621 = 71.74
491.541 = 70.61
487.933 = 72.62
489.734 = 72.66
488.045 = 73.01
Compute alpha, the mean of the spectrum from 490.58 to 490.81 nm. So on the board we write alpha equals 73.5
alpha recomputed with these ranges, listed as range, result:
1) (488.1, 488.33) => 72.9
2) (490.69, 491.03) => 73.2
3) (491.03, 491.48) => 71.9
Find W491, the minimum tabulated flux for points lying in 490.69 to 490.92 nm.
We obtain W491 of 73.32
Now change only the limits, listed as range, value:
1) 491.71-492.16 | 66.88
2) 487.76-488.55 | 71.3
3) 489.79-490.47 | 73.19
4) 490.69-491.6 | 70.61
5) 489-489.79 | 67.54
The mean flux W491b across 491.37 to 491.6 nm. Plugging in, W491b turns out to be 71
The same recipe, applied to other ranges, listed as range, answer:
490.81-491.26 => 72.7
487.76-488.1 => 72.4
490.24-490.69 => 73.2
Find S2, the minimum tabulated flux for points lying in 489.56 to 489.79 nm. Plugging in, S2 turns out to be 71.74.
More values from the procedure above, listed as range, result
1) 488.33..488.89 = 68.7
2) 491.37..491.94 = 68.05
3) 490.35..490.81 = 73.21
